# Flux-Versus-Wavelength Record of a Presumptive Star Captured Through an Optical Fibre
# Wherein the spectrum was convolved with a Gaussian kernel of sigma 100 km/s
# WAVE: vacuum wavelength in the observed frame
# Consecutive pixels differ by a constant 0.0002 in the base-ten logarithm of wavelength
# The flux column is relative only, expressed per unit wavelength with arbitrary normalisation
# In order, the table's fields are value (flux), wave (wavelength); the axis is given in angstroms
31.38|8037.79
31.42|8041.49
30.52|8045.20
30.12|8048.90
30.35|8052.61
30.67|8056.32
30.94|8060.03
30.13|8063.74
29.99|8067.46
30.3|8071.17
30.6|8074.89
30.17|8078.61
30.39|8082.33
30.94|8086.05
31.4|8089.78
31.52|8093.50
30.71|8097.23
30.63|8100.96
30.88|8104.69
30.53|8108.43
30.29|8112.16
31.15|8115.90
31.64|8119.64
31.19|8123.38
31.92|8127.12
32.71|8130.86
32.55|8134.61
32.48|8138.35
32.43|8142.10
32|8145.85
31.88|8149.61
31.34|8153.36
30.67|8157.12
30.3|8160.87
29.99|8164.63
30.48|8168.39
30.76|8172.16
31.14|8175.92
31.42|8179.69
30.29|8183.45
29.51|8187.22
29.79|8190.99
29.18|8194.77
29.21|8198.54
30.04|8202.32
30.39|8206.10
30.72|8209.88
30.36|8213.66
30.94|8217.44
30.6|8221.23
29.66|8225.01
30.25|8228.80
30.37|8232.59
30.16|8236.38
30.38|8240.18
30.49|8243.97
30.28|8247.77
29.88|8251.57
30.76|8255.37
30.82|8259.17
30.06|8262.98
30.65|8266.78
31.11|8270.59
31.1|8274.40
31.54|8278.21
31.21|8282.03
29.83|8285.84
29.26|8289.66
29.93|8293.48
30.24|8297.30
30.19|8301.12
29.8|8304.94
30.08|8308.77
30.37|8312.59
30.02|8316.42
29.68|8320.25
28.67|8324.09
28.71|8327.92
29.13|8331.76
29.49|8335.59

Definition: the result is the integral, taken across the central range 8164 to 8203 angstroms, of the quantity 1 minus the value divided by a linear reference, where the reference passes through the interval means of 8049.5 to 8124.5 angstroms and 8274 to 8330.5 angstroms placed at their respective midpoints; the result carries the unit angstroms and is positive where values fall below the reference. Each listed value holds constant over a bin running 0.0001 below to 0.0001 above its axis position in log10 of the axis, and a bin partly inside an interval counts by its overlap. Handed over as 0.3 angstroms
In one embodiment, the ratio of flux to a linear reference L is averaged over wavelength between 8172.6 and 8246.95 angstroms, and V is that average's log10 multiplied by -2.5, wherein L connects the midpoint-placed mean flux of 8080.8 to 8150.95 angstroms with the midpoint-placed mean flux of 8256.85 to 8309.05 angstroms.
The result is 0.021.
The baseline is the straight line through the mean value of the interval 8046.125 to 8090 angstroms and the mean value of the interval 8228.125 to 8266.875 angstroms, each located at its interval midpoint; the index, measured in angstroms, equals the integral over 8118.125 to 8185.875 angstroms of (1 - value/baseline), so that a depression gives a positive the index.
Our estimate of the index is -2.1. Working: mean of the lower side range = 30.5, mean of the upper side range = 30.4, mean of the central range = 31.4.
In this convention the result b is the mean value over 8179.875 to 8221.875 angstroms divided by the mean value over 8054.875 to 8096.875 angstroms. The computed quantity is 1.0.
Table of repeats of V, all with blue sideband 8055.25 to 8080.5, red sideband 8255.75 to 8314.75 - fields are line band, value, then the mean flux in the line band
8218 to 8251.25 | 0.00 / 30.3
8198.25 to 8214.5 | 0.01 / 30.2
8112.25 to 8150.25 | -0.05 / 31.9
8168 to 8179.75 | -0.02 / 30.9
